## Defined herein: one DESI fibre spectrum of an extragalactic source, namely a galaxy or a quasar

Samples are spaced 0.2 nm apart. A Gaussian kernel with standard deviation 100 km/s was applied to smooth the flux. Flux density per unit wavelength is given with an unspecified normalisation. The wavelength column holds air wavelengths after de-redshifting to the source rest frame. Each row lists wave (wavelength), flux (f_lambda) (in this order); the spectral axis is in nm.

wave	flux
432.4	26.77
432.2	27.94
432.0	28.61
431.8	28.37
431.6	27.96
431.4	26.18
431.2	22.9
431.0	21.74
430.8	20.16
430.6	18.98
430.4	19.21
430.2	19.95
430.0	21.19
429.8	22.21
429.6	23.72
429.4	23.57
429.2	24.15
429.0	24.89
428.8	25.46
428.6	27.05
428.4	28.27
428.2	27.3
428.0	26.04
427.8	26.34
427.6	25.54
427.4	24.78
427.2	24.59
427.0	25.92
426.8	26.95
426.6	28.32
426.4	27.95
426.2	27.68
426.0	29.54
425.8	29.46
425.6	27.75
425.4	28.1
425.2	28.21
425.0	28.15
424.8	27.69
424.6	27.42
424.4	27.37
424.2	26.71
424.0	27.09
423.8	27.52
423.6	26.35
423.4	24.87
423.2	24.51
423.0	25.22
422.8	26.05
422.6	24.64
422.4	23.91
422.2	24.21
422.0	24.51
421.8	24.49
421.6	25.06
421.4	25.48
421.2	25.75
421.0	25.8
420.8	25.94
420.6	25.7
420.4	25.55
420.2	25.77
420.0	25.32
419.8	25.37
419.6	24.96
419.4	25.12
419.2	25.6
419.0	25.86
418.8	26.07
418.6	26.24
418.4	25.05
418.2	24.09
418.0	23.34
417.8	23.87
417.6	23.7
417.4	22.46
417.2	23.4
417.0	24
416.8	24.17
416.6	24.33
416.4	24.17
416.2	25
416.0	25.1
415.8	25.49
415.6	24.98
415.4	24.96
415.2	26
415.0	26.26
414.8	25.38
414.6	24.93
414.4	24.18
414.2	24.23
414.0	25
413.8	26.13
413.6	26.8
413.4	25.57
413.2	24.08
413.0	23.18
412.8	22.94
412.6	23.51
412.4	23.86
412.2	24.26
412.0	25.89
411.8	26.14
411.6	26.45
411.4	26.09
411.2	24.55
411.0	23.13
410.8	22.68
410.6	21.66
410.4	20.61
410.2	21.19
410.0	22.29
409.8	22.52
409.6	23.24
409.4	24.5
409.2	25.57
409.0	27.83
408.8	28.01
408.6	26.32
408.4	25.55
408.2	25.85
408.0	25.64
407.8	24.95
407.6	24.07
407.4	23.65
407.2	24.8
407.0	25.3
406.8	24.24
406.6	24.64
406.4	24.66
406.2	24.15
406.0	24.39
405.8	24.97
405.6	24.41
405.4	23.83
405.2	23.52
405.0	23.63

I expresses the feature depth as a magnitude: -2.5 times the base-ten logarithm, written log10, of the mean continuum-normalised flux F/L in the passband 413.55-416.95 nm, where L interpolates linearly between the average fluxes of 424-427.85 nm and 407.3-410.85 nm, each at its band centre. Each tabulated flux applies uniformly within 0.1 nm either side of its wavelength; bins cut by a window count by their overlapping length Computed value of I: 0.012 mag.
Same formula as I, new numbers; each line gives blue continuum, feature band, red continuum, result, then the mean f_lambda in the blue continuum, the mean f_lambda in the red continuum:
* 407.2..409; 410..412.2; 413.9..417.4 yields 0.06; 25.6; 24.7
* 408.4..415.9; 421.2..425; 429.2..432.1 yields -0.09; 24.6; 23.2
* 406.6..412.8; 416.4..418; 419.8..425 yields 0.07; 24.5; 25.8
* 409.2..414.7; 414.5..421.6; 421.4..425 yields 0.00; 24.1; 25.8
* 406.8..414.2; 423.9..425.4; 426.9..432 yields -0.13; 24.5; 24.3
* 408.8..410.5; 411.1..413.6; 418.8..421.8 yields -0.03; 23.7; 25.5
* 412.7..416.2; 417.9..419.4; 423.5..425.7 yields 0.04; 25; 27.5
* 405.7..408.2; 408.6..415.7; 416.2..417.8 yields -0.01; 24.7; 23.8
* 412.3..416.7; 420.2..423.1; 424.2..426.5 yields 0.07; 24.8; 28.1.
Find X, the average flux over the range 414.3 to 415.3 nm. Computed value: 25.4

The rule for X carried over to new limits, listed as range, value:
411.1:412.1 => 25.8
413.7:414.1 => 25.6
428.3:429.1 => 26.4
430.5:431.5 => 22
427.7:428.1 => 26.2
